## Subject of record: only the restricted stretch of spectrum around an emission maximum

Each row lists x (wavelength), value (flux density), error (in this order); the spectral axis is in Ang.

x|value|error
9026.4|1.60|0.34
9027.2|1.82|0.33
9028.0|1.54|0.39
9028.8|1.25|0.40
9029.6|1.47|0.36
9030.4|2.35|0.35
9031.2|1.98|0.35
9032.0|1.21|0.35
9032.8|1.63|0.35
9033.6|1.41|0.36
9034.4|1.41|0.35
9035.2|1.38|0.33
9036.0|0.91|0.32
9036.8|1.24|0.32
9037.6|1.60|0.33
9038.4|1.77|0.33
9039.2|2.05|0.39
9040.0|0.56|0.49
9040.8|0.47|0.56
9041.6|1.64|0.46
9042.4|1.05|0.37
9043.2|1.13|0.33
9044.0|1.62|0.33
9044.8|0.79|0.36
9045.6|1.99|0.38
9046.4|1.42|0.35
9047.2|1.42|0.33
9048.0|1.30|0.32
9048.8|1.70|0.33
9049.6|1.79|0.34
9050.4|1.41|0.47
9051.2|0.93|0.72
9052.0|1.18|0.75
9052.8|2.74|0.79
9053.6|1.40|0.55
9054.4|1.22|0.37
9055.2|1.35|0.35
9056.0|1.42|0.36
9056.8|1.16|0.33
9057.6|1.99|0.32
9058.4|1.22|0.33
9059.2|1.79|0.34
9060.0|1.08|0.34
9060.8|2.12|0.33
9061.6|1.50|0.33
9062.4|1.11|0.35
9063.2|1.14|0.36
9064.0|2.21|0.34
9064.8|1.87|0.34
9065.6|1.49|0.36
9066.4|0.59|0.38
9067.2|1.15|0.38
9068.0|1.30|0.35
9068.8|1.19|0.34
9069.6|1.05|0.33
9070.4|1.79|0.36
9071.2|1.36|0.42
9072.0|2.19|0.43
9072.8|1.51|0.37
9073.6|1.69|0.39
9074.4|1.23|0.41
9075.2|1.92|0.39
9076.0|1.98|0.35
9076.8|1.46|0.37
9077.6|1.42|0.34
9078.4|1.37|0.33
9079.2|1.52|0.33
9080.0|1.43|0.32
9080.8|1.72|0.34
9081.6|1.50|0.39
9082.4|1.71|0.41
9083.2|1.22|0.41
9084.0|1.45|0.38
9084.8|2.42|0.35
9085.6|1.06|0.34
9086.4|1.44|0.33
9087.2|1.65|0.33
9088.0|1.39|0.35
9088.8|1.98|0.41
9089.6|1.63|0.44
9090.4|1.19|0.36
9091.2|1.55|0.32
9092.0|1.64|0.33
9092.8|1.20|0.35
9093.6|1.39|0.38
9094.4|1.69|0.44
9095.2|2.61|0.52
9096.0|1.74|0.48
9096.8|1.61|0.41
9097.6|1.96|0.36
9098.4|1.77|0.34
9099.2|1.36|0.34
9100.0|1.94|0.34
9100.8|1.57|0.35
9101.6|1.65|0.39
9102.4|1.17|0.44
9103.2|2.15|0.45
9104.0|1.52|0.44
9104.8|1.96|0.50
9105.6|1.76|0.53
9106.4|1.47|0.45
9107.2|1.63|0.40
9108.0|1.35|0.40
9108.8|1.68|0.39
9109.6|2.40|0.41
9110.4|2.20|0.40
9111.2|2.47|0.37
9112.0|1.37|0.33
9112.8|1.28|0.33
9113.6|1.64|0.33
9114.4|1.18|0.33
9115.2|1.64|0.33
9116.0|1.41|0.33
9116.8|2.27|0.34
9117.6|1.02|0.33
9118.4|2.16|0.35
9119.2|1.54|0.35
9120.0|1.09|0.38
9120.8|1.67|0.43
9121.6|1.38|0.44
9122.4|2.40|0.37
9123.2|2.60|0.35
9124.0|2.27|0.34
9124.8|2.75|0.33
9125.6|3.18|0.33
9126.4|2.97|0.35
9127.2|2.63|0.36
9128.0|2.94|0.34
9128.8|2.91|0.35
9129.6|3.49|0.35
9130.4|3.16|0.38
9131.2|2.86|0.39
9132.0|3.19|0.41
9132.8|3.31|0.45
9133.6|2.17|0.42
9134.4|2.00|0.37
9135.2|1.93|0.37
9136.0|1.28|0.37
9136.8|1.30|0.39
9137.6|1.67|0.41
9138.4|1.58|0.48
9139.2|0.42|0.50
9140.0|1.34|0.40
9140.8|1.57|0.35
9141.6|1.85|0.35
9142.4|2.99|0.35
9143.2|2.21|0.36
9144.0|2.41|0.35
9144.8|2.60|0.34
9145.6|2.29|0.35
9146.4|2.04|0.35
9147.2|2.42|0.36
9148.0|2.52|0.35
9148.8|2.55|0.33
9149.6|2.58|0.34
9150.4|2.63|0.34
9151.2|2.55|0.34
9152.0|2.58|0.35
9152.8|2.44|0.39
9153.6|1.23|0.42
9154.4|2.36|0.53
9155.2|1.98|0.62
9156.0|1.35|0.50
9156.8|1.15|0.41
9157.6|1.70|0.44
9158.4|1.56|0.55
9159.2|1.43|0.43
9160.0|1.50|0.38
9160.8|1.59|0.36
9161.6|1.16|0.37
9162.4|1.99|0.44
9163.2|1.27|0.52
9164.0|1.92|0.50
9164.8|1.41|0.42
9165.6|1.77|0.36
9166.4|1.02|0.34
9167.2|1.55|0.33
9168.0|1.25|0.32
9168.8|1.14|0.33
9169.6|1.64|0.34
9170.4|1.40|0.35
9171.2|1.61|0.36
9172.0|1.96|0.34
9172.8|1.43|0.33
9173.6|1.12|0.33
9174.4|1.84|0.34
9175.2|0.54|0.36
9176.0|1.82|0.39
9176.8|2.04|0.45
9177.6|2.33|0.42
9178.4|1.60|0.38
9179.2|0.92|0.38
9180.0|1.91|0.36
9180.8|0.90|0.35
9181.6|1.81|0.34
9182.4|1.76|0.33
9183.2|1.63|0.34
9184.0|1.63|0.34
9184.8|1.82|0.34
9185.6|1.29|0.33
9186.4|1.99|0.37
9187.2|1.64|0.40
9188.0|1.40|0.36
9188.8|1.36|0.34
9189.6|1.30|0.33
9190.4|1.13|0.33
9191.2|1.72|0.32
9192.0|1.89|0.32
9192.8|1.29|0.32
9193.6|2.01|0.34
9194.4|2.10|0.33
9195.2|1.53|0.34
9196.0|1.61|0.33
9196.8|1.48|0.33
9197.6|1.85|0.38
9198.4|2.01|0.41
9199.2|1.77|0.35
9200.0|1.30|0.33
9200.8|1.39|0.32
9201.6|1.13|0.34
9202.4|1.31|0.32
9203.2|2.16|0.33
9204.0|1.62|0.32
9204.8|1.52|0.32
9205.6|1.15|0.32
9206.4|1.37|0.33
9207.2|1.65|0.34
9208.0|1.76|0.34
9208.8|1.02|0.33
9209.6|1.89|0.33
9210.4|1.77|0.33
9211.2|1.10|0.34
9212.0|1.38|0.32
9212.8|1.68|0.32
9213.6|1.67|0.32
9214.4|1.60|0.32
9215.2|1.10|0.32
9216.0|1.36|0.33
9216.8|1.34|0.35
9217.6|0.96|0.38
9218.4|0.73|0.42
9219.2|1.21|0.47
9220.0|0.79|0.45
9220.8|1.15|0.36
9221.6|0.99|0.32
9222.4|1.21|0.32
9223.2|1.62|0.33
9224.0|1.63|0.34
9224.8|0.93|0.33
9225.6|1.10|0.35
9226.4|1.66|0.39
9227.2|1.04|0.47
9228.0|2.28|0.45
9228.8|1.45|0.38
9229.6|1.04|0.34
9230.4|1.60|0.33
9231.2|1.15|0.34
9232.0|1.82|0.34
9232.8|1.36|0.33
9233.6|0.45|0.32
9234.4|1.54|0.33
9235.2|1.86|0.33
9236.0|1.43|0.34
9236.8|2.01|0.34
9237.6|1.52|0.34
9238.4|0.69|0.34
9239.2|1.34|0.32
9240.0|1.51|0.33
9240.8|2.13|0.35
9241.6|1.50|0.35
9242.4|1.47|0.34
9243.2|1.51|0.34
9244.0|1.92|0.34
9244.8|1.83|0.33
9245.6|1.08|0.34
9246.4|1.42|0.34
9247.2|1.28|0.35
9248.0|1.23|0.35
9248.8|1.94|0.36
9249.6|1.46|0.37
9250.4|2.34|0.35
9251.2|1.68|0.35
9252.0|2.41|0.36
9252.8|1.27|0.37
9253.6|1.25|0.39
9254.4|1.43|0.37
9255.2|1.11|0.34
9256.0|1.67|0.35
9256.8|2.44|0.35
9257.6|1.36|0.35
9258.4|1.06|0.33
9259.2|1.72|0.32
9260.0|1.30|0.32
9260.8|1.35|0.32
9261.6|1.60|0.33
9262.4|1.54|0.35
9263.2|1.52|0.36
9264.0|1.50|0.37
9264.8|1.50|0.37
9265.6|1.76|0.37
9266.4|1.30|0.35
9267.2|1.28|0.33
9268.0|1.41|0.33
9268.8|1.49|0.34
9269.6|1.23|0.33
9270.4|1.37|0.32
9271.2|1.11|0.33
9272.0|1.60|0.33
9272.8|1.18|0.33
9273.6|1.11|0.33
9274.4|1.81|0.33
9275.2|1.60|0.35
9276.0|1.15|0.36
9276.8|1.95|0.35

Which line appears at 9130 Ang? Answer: [S II] 6716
